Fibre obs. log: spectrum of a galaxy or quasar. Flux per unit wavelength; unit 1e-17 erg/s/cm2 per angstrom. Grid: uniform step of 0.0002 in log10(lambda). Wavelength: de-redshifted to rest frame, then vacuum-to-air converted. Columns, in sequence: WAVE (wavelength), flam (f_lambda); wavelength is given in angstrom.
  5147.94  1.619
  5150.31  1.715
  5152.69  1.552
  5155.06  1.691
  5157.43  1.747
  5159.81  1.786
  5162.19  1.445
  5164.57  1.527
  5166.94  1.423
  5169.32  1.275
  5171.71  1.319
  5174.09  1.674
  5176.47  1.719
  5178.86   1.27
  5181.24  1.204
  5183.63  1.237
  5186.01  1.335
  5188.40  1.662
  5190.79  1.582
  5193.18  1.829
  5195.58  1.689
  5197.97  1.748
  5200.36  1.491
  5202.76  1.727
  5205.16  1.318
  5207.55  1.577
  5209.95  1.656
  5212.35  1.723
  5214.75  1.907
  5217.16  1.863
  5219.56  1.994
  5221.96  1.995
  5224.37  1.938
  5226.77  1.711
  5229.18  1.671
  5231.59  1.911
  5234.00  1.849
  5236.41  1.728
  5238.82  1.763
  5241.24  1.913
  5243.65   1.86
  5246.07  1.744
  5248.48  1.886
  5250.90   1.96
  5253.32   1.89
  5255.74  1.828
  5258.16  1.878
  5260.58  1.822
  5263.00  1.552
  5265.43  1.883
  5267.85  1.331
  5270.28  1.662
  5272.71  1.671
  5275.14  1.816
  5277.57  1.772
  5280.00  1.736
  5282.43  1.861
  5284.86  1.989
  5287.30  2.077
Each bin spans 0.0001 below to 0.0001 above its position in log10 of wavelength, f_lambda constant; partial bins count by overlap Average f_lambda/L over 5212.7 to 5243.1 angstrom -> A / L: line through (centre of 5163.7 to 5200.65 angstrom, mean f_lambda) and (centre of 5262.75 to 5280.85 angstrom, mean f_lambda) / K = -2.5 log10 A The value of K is -0.16 mag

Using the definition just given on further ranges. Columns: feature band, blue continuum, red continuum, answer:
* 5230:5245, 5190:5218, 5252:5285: -0.07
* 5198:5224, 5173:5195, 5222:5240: -0.03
